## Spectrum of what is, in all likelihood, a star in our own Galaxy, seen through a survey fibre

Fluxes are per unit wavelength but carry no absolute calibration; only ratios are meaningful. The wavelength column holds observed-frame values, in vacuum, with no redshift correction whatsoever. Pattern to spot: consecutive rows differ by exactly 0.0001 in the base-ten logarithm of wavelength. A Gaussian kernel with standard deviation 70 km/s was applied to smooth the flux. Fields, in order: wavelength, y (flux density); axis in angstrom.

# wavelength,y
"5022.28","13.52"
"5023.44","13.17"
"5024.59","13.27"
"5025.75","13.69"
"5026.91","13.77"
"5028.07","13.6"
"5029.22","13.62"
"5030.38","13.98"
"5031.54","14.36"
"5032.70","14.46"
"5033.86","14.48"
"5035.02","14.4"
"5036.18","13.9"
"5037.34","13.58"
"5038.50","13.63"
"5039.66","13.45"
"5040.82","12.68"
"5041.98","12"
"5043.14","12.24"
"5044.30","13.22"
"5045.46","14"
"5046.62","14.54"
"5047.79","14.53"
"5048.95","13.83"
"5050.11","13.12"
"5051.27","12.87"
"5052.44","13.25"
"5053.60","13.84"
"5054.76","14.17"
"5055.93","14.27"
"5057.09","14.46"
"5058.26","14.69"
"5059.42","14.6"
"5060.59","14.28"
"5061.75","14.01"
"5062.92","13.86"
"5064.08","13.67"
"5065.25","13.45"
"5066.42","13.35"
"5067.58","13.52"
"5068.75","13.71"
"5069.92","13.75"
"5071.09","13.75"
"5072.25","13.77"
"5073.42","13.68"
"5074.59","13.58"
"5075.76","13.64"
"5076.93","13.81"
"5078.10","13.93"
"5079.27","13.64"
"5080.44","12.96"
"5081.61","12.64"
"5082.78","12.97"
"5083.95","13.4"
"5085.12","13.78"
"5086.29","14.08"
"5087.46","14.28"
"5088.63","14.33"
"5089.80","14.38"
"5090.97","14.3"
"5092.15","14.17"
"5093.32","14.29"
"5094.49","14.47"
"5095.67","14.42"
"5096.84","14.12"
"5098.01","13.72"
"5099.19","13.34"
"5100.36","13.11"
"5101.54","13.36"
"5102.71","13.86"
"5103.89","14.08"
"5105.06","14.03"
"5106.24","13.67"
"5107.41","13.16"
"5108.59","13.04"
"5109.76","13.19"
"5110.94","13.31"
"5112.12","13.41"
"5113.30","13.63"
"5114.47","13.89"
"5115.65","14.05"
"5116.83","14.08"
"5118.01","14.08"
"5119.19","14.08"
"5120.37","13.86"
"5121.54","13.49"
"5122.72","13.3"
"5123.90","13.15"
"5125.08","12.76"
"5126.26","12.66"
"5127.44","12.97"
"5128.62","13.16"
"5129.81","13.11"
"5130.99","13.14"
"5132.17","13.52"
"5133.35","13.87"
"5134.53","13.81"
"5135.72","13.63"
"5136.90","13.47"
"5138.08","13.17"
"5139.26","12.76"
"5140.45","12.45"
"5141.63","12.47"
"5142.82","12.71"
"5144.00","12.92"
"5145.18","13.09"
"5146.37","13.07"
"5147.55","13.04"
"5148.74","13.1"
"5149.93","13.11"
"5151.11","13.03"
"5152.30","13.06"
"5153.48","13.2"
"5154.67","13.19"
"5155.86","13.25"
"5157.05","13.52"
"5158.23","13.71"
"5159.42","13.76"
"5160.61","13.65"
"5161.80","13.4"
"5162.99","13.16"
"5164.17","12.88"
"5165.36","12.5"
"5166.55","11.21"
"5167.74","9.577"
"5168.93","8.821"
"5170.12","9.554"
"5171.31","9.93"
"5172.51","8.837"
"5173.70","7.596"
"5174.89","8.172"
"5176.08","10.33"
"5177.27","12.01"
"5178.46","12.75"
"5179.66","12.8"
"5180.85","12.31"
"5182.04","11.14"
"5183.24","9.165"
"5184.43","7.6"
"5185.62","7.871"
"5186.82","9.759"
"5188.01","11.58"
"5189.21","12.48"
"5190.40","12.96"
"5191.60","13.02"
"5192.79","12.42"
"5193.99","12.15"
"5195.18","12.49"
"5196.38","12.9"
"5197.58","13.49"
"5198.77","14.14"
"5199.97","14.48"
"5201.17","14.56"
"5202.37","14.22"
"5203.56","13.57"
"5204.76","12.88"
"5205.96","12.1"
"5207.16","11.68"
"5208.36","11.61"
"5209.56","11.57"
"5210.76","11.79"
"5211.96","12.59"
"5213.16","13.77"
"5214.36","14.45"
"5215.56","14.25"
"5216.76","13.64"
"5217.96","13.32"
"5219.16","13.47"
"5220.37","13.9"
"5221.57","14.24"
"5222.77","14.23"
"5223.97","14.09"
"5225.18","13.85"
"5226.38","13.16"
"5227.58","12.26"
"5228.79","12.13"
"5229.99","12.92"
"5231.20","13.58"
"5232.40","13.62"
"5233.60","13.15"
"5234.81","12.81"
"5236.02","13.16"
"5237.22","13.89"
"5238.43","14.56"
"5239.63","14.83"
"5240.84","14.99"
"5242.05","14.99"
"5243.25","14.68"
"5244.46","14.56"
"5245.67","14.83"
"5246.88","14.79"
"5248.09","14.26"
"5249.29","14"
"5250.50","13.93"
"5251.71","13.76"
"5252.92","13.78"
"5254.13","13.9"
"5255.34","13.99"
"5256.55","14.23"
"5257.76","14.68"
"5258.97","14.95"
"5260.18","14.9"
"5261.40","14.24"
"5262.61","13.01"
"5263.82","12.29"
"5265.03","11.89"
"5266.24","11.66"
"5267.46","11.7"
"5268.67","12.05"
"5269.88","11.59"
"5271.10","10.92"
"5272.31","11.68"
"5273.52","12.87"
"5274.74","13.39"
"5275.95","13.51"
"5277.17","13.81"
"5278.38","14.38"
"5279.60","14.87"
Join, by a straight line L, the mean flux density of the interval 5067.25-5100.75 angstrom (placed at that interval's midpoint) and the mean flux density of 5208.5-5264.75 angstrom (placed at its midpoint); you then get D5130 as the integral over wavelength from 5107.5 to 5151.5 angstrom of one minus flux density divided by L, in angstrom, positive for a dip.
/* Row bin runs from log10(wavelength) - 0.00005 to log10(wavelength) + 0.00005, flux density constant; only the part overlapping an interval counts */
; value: 1.6 angstrom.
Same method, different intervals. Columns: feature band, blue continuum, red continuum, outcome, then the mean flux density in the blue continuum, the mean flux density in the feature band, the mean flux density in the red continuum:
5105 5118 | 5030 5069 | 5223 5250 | 0.2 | 13.8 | 13.6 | 13.9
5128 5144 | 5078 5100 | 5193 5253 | 0.7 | 13.8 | 13.2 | 13.6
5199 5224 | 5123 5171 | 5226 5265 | 0.3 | 12.8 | 13.3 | 13.9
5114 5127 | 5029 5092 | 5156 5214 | -0.7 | 13.8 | 13.6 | 11.9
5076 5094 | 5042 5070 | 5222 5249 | 0.0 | 13.8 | 13.8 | 13.9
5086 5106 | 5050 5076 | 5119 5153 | -0.7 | 13.8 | 14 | 13.2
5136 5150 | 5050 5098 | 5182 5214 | 0.0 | 13.8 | 13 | 12.2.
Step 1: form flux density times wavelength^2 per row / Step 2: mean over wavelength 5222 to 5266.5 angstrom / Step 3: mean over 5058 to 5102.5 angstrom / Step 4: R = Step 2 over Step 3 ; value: 1.1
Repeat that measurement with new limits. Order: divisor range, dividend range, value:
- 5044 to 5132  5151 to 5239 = 0.94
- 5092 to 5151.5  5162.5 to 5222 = 0.91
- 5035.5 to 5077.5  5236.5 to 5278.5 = 1.08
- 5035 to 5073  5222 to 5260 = 1.10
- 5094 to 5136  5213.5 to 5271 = 1.06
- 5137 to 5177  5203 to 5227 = 1.12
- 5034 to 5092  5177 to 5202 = 0.92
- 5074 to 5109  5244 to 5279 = 1.04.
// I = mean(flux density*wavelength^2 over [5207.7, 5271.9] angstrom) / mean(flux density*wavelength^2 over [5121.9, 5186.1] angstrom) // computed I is 1.15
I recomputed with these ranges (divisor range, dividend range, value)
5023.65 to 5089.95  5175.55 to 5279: 1.02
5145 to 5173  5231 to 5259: 1.19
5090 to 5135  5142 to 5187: 0.87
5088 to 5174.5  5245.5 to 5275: 1.07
